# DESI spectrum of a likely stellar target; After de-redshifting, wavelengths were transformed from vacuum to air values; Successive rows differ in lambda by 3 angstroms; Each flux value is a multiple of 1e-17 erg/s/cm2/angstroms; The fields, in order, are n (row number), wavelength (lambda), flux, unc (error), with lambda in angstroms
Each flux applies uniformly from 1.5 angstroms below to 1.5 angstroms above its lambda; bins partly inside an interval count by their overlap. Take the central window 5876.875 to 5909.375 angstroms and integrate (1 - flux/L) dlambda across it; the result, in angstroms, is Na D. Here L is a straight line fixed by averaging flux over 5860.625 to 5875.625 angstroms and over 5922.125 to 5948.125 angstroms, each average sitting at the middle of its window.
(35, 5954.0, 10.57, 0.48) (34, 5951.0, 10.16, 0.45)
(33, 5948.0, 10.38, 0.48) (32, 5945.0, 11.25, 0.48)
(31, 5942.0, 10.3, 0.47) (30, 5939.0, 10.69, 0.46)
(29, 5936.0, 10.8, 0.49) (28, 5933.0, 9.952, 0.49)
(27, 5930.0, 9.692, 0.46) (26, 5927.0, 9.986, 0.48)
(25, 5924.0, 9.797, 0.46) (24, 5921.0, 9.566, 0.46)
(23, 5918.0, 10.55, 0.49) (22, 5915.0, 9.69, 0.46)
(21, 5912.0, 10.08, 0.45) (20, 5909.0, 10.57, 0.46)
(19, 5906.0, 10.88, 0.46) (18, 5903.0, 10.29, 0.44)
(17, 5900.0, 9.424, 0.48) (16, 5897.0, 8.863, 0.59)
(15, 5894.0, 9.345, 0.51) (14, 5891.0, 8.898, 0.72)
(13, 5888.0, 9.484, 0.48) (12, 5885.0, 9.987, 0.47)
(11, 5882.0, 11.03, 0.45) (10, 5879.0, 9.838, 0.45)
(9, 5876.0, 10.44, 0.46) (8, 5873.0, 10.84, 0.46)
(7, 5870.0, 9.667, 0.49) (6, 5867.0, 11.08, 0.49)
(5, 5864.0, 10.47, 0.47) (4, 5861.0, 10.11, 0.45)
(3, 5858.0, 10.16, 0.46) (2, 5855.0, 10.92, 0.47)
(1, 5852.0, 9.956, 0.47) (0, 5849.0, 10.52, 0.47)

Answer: 1.7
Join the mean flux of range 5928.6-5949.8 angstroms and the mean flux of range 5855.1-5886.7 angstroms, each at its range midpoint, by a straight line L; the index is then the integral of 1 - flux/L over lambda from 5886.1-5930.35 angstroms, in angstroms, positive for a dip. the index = 2.55 angstroms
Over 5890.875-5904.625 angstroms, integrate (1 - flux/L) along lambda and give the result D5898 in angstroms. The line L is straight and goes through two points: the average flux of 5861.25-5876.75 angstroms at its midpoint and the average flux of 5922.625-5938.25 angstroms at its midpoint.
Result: 1.2 angstroms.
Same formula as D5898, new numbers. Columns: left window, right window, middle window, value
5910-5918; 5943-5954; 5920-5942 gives 0.5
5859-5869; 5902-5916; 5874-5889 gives 0.3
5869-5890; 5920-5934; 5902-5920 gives -0.7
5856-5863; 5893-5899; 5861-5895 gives -1.6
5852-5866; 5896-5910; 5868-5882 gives -0.1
